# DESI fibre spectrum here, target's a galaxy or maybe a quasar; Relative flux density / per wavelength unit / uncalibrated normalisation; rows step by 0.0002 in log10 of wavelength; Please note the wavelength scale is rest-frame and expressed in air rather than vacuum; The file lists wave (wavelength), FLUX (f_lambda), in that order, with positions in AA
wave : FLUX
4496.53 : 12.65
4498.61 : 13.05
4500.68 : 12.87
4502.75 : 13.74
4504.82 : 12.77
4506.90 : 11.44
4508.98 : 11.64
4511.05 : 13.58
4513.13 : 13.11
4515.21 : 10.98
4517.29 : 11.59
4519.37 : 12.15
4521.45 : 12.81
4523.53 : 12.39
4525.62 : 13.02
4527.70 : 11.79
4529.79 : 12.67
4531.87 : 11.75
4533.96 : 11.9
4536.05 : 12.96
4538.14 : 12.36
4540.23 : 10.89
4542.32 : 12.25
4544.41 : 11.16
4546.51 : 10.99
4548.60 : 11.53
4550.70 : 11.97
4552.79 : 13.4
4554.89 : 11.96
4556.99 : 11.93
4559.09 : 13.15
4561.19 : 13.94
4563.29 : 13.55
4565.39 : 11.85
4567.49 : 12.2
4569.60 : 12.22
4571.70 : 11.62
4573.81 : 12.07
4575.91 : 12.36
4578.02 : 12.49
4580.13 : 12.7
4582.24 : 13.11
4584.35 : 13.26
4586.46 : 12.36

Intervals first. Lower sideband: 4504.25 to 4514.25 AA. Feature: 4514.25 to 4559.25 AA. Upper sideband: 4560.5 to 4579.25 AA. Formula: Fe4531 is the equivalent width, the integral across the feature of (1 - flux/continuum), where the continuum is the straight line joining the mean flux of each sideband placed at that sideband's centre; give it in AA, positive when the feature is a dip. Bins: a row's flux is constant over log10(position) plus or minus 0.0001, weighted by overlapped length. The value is 1.49 AA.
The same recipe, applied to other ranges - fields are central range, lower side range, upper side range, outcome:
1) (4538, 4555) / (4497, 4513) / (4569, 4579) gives 0.81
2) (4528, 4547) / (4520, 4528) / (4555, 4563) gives 1.19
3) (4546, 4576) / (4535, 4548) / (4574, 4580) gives -0.53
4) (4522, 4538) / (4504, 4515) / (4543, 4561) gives -0.16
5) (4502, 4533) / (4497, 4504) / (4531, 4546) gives 0.56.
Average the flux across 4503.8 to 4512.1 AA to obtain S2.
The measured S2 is 12.4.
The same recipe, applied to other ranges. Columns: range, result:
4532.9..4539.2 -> 12.4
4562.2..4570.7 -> 12.5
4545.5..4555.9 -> 12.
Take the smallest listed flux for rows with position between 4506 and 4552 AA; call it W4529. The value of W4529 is 10.89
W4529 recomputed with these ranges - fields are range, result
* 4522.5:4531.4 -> 11.79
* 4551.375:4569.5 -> 11.85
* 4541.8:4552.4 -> 10.99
